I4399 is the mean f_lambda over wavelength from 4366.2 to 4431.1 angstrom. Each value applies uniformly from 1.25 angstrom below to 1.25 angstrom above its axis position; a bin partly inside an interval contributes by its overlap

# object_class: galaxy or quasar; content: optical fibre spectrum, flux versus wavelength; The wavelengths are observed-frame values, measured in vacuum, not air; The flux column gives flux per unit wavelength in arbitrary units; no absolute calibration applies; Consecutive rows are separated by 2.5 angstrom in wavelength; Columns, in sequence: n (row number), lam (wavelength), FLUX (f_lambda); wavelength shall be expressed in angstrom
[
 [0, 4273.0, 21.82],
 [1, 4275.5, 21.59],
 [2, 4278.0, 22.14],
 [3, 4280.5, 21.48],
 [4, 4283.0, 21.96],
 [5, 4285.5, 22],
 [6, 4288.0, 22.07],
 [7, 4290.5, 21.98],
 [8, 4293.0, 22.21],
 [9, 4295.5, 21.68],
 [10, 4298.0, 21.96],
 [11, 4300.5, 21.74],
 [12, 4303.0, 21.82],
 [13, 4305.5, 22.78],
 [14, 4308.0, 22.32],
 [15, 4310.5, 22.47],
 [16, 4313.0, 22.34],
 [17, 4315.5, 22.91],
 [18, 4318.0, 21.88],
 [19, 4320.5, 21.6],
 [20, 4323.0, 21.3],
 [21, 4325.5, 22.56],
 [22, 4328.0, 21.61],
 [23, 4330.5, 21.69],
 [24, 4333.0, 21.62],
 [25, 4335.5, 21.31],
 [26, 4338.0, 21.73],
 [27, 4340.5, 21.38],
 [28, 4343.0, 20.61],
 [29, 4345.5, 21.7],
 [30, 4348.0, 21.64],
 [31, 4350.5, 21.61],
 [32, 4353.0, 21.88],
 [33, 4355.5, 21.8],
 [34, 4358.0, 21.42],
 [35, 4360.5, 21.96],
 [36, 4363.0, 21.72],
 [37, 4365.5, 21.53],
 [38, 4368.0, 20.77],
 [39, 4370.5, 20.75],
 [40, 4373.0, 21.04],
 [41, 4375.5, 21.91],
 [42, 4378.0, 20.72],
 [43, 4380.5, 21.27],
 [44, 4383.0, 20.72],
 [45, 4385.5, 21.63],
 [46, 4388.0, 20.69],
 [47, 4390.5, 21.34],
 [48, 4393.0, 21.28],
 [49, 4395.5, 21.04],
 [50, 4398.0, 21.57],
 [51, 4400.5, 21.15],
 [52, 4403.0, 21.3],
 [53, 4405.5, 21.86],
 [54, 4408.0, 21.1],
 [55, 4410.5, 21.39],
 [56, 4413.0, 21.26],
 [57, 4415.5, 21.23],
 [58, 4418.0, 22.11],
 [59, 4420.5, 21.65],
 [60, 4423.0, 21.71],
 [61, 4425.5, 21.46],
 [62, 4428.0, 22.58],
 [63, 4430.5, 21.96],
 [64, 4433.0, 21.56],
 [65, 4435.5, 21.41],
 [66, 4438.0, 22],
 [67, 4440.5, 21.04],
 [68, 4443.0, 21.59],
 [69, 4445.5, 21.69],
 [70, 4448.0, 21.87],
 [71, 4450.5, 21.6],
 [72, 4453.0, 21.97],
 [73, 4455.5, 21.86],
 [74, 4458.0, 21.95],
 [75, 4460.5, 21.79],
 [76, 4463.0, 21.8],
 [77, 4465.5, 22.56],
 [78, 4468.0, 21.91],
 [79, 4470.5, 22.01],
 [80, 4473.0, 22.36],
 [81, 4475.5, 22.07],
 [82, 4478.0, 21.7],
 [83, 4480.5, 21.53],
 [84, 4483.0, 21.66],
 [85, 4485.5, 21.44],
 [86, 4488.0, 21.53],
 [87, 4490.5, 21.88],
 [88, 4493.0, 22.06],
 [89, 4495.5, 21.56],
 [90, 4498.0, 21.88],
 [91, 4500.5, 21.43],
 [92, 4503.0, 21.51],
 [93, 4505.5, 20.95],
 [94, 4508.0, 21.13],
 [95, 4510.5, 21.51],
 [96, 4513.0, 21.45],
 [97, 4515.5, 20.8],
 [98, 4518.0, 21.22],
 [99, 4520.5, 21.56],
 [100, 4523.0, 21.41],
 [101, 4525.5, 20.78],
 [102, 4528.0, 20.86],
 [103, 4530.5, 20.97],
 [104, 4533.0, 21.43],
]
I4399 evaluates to 21.4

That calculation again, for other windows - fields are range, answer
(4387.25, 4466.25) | 21.6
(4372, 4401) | 21.2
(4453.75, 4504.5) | 21.8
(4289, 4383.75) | 21.7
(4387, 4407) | 21.3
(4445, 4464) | 21.8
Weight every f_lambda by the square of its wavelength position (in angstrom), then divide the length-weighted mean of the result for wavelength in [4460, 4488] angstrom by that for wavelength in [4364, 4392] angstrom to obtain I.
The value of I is 1.08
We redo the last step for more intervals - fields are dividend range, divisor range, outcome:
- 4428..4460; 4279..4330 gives 1.05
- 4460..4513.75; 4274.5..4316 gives 1.07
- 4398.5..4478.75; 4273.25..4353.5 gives 1.05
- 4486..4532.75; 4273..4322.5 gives 1.07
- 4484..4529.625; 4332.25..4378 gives 1.07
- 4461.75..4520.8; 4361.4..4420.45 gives 1.06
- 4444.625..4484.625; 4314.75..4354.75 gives 1.07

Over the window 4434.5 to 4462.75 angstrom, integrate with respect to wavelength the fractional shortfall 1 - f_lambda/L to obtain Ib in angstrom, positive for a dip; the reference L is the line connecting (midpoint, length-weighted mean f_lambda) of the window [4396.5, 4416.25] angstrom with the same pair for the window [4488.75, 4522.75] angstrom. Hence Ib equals -0.4 angstrom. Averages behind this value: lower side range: 21.4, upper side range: 21.5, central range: 21.7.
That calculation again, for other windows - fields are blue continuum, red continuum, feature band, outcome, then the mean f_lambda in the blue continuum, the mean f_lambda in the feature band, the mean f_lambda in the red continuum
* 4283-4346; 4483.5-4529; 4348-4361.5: 0.0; 21.9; 21.7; 21.4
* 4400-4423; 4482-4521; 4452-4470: -0.4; 21.5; 22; 21.5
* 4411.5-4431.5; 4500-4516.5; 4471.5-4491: -0.3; 21.7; 21.8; 21.3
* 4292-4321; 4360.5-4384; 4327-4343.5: 0.2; 22.2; 21.5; 21.2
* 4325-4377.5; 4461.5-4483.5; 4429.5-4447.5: 0.2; 21.5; 21.6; 22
